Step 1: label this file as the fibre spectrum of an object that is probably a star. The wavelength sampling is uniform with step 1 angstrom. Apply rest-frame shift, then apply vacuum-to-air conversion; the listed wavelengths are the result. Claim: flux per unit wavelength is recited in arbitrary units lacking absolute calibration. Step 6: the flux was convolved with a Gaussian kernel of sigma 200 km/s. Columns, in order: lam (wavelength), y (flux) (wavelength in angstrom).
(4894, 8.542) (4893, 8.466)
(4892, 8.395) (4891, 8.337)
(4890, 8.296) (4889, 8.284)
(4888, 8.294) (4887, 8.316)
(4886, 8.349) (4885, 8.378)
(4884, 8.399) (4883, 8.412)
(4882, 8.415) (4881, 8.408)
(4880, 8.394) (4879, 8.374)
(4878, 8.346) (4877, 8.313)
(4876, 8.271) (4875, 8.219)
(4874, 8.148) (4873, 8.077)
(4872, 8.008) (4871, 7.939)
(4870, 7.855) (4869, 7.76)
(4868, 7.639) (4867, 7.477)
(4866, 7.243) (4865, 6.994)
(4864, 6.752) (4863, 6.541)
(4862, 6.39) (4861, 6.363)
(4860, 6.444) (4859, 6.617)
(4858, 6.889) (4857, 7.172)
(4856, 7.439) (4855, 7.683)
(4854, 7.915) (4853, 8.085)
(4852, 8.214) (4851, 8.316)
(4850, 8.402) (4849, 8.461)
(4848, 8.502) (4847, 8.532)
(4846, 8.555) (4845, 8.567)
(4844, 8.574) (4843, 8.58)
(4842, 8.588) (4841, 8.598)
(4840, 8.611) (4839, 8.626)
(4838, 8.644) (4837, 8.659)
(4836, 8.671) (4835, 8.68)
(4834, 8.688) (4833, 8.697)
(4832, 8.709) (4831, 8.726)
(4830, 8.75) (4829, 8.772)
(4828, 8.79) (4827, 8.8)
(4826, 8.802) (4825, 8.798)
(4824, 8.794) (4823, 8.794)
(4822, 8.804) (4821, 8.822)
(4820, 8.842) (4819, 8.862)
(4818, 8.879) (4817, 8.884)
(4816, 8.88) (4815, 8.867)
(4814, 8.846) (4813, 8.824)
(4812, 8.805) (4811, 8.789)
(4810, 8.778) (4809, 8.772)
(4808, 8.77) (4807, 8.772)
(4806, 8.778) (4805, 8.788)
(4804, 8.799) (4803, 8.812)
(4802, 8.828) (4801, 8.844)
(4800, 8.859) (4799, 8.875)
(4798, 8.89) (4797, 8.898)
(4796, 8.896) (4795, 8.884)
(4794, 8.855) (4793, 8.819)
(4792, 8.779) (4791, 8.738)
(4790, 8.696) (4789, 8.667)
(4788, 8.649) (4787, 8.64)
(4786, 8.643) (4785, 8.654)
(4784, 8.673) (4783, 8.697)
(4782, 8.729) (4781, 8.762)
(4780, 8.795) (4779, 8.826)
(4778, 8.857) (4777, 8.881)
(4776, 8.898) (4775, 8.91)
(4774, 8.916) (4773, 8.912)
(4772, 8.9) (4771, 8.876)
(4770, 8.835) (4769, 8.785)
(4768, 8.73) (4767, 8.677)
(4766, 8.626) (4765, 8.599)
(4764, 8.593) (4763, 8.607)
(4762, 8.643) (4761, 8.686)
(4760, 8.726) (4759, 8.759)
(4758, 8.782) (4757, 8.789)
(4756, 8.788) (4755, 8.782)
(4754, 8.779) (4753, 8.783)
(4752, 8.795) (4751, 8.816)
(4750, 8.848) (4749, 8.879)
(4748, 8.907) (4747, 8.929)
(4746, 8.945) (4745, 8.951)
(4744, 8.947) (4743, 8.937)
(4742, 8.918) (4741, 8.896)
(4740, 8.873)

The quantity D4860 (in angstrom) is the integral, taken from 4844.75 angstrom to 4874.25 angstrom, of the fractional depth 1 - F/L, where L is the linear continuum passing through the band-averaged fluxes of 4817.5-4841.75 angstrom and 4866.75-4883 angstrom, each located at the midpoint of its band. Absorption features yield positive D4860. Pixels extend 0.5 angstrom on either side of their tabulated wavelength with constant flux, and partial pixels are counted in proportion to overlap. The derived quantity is 2.5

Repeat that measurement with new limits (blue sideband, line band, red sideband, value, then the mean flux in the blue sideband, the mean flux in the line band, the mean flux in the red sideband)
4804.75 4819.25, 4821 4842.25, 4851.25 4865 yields -1.63 angstrom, 8.82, 8.72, 7.13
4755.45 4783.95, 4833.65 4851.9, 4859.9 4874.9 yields -2.01 angstrom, 8.77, 8.56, 7.36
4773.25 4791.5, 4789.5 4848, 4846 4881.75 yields -3.25 angstrom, 8.76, 8.76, 7.74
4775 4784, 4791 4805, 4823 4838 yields -0.10 angstrom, 8.8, 8.84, 8.74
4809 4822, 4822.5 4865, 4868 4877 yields 1.46 angstrom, 8.84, 8.16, 8.03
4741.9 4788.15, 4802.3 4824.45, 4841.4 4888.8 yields -1.20 angstrom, 8.79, 8.82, 7.91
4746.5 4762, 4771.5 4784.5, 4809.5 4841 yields -0.06 angstrom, 8.8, 8.83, 8.77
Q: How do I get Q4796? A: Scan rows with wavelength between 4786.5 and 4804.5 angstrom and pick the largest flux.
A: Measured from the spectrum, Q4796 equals 8.898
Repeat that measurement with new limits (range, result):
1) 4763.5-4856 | 8.916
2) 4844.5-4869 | 8.567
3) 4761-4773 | 8.912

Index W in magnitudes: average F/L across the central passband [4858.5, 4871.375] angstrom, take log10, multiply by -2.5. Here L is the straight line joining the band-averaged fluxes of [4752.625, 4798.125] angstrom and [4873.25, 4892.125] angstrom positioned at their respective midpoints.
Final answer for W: 0.19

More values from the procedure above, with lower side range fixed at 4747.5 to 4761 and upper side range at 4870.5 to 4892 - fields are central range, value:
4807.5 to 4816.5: -0.03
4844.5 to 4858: 0.04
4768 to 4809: -0.02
